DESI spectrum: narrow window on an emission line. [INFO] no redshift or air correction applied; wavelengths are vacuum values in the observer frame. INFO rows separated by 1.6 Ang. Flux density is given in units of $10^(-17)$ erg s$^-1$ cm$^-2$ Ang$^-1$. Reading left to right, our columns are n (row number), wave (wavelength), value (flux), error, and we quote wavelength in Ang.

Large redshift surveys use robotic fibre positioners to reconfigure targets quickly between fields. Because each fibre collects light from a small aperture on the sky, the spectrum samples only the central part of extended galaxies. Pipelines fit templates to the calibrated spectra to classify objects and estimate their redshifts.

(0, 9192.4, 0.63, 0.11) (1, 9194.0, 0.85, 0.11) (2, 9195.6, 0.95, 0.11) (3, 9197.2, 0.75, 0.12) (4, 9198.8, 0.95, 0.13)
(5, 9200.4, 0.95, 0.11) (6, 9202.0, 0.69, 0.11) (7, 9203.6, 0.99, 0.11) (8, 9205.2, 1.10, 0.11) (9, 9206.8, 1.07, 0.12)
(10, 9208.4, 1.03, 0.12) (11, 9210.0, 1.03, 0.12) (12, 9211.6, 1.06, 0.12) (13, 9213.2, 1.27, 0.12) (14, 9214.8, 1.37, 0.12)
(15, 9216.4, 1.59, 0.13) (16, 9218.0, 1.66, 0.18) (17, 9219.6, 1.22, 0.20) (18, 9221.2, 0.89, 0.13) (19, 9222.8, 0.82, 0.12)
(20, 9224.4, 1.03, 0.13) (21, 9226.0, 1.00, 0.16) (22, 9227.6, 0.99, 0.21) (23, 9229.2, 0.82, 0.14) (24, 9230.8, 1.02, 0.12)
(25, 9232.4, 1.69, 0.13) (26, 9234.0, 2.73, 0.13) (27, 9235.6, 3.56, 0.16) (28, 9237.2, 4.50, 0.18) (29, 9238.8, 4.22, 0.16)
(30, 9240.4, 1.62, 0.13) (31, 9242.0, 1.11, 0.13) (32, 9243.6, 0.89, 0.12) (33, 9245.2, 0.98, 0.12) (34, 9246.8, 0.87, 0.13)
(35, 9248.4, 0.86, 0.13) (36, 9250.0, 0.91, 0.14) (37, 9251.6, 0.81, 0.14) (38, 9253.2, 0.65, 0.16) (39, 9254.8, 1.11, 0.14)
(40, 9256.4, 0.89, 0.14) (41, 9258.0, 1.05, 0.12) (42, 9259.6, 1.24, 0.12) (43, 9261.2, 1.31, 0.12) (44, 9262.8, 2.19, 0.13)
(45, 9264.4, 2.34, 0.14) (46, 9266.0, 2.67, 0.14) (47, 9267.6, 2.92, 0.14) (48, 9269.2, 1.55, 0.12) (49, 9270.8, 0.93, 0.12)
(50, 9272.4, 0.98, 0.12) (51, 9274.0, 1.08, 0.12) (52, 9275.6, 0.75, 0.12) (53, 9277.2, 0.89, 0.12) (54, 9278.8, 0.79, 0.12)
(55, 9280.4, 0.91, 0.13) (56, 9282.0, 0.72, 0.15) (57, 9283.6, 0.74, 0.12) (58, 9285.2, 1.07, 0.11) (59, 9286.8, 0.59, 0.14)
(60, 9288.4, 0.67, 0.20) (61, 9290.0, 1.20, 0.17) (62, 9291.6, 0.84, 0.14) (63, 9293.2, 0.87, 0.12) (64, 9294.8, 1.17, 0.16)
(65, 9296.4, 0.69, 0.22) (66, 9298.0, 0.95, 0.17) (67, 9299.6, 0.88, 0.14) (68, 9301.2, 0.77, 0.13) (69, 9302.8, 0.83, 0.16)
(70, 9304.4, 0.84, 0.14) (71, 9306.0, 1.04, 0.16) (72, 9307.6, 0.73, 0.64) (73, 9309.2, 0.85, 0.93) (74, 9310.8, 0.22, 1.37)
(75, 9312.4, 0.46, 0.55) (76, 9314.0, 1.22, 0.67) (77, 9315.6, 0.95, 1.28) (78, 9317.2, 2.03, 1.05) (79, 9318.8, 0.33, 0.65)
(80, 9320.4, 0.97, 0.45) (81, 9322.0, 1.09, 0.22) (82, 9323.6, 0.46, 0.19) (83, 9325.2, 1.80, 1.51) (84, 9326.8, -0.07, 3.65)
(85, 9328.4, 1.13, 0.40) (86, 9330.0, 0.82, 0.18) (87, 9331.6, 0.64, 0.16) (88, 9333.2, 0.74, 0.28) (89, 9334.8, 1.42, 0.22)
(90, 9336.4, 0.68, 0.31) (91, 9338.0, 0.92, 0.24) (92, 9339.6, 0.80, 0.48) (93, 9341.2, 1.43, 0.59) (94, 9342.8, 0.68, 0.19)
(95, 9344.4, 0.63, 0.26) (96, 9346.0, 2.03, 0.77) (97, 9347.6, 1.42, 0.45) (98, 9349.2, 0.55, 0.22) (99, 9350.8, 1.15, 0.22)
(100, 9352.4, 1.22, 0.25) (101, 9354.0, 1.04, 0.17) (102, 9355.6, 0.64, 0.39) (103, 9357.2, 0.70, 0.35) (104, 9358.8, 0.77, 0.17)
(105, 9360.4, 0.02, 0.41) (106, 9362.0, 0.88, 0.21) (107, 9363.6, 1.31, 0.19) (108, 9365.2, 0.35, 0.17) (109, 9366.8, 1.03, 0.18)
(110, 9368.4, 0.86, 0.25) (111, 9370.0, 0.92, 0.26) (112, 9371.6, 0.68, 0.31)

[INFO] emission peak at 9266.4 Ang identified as [N II]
